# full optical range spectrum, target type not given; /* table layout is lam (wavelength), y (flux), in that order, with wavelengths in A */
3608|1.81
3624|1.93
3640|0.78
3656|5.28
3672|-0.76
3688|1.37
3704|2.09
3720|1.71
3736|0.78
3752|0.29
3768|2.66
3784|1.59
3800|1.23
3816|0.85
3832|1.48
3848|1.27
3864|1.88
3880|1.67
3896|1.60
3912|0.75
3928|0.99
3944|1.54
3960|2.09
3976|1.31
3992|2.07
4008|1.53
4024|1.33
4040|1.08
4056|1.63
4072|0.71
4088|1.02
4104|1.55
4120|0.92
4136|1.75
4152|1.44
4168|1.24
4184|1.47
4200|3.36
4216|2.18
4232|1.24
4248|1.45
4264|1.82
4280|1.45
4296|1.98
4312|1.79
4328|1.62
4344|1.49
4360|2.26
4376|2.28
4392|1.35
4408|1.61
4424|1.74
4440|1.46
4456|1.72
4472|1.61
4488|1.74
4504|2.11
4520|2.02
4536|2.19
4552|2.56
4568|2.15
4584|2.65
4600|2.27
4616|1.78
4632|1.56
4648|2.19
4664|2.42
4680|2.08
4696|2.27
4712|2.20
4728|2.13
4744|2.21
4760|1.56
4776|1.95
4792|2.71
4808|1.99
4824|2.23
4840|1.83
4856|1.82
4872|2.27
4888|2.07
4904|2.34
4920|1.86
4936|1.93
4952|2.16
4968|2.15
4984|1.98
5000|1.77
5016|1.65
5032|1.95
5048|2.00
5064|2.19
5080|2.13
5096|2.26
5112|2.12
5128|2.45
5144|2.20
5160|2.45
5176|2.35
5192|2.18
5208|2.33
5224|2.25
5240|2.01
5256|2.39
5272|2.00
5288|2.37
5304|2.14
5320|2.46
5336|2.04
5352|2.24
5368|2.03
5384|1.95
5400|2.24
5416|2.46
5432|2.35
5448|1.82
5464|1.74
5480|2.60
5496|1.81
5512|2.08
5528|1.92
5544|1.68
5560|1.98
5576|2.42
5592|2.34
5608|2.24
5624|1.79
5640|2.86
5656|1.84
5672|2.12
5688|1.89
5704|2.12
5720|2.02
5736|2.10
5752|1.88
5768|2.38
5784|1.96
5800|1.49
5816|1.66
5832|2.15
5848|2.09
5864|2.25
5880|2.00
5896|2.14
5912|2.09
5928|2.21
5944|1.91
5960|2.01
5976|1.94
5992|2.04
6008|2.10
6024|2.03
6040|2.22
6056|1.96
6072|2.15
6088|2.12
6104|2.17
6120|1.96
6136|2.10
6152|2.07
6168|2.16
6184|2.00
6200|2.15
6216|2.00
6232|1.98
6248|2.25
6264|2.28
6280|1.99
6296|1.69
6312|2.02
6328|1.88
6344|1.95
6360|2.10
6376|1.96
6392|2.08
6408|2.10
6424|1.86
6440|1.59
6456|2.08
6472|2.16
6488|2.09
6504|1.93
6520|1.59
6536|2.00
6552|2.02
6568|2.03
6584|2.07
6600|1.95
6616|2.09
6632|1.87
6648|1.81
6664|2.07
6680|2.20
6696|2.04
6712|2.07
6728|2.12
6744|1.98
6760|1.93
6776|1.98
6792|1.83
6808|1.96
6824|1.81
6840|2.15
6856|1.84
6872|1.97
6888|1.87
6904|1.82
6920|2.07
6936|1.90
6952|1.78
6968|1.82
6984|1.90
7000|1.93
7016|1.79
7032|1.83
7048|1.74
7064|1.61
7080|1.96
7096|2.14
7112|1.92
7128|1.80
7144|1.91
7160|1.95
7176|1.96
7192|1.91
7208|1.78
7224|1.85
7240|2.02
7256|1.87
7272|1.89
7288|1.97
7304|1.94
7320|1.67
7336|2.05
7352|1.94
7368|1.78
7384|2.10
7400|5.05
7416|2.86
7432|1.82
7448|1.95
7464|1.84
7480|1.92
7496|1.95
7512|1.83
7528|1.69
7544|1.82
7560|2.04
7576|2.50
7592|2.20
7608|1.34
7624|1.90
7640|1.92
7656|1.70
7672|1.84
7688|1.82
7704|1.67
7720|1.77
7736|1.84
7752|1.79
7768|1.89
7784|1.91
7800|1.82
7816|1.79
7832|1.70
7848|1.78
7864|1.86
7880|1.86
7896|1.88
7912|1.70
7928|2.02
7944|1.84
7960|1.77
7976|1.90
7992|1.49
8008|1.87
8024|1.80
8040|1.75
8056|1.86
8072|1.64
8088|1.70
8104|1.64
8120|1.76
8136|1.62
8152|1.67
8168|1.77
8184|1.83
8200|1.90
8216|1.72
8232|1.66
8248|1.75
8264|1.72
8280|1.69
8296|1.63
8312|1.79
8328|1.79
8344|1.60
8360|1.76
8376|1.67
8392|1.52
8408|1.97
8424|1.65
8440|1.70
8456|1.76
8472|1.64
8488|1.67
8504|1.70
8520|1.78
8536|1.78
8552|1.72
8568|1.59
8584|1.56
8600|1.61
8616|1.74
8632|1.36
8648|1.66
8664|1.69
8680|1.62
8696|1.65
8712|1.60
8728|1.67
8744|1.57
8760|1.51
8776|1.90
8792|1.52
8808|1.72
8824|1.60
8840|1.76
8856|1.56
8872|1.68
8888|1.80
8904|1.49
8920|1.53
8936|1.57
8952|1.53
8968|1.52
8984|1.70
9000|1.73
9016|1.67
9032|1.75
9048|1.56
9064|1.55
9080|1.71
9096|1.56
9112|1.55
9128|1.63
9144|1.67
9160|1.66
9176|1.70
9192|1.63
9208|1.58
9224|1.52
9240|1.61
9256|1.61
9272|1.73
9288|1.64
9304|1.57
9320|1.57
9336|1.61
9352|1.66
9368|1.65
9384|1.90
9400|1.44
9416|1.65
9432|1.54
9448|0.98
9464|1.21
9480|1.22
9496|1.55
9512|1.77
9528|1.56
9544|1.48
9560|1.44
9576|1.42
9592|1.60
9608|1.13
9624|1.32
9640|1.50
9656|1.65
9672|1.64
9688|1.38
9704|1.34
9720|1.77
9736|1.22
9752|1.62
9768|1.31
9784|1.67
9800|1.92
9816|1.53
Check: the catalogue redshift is 0.127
